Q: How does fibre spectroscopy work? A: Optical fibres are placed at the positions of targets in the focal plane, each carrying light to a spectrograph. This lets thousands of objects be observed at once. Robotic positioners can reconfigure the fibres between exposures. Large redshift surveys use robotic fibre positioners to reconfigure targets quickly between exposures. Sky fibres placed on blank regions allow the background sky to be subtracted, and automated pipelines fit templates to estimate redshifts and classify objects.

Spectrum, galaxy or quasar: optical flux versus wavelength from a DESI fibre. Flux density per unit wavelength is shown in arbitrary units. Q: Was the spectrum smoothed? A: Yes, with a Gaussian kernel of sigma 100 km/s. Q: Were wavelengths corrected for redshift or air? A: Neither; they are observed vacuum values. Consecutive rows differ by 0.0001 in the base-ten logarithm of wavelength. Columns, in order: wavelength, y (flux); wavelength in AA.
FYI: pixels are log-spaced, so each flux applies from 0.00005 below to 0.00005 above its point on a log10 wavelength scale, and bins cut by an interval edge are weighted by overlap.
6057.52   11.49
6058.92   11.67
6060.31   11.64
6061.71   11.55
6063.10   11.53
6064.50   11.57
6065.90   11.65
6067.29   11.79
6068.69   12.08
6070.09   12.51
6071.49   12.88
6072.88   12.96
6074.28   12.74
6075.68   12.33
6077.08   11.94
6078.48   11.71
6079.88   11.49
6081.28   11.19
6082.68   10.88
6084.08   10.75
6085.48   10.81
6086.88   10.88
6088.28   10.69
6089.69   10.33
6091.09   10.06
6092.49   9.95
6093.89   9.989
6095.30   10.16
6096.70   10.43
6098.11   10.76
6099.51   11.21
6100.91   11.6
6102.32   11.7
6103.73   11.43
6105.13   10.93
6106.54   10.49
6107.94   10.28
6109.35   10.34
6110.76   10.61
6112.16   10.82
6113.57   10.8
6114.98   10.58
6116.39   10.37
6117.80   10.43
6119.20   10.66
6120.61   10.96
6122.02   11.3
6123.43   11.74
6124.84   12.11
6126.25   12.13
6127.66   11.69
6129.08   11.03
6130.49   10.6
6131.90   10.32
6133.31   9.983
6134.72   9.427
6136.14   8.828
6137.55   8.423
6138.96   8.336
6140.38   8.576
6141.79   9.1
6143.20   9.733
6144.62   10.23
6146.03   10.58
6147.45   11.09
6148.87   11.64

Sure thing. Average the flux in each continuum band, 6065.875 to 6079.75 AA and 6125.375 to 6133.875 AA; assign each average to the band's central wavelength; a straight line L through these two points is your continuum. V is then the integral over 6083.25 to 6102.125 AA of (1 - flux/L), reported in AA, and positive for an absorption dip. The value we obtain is 1.9 AA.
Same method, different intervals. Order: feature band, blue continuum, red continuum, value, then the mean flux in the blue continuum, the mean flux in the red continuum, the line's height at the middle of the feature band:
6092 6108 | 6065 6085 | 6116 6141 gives 0.6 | 11.9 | 10.4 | 11.2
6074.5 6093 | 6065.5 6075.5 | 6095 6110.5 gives 1.1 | 12.4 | 10.9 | 11.8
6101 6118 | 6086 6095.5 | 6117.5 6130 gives 0.2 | 10.3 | 11.4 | 10.9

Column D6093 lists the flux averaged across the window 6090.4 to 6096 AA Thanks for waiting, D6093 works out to 10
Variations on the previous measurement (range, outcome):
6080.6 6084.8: 10.9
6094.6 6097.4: 10.3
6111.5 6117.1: 10.6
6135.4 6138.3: 8.63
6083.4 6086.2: 10.8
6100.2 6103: 11.6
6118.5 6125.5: 11.4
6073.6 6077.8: 12.3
